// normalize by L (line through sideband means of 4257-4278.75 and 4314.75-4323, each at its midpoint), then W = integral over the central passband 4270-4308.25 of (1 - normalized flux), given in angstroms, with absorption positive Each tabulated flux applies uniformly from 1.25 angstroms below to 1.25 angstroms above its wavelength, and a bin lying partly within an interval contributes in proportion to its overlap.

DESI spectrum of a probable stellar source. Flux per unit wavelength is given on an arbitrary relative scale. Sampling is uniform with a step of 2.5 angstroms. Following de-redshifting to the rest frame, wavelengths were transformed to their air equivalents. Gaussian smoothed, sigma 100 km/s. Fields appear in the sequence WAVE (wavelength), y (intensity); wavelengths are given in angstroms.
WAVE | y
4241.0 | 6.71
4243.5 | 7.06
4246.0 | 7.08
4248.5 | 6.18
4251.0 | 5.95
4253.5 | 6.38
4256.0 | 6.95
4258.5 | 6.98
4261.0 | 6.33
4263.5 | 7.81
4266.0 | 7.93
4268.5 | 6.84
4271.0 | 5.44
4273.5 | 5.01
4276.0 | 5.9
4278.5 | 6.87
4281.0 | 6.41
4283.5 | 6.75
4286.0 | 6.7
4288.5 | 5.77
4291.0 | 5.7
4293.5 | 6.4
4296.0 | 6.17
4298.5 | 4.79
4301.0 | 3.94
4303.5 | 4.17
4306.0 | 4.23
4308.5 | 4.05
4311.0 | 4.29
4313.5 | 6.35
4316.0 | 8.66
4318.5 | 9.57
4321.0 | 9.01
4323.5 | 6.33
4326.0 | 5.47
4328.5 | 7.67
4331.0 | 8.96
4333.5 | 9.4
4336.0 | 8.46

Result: 9.5 angstroms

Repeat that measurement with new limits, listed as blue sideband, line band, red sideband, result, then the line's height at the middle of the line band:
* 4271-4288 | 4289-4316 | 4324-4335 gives 6.7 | 6.92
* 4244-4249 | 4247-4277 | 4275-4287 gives 0.8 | 6.66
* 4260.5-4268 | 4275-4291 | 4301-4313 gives -0.9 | 6.04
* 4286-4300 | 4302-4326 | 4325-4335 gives 2.9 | 7.03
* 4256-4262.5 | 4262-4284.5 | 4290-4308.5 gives -1.5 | 6.13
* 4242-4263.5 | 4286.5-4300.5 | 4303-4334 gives 2.1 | 6.74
